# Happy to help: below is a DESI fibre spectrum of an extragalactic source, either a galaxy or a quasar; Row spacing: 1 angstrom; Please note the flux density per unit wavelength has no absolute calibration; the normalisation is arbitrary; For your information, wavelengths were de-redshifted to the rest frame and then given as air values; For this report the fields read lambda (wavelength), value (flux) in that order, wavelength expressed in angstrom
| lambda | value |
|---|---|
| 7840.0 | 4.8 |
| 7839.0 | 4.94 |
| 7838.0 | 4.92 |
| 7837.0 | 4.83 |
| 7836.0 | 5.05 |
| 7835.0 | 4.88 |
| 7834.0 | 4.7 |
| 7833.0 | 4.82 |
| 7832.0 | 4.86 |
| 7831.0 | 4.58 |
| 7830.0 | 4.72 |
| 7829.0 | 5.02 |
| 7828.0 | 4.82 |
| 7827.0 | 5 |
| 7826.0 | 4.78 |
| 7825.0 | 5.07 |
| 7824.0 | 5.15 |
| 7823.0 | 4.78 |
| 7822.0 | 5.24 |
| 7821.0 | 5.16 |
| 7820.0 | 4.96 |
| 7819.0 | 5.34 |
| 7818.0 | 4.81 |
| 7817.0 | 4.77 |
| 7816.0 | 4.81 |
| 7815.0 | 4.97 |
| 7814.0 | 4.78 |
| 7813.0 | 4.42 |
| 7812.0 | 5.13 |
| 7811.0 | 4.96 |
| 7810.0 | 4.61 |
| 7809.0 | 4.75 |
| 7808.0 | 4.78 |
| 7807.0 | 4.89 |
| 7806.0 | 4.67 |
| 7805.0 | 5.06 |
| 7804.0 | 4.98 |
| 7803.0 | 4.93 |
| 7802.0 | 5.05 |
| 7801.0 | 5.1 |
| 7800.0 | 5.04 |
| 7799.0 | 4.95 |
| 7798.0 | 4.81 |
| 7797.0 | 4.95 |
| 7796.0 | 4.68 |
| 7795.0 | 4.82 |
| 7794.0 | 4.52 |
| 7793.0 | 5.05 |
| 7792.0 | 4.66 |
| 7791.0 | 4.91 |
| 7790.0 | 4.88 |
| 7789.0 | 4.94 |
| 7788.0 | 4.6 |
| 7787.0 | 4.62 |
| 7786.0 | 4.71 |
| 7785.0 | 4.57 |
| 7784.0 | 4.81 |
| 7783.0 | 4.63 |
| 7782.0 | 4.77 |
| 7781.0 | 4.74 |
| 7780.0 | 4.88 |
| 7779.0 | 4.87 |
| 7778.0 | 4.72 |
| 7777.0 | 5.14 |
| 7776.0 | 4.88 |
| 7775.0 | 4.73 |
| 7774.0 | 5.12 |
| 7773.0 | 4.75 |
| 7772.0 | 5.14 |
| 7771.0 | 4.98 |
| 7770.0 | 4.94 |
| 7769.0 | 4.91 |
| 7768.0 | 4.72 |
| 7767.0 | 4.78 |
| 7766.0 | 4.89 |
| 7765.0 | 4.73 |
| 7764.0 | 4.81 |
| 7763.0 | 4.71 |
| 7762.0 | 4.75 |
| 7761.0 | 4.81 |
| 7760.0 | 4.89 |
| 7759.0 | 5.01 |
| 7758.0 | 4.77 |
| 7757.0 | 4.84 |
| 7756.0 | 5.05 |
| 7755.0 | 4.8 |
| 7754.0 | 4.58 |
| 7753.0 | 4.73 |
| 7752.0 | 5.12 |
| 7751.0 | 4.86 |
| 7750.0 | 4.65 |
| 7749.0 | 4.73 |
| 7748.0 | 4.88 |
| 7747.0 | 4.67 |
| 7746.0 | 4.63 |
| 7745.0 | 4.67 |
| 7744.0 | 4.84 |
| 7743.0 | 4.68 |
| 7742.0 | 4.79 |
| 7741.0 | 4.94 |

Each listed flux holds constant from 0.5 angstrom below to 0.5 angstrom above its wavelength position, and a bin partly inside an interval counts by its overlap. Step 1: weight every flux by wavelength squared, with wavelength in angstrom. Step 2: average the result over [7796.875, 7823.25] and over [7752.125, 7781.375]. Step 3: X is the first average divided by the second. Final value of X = 1.02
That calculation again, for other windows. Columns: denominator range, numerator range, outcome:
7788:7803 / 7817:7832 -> 1.02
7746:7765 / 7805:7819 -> 1.02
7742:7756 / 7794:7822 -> 1.04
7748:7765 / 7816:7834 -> 1.04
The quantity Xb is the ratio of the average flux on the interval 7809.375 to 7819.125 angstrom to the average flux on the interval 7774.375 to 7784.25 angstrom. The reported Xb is 1.0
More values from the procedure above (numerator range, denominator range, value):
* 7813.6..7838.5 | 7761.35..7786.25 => 1.02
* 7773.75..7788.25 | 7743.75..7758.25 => 1.00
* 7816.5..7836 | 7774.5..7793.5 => 1.03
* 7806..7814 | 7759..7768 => 1.00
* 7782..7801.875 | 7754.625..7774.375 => 0.99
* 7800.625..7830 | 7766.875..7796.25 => 1.02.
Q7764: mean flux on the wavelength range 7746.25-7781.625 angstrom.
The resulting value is 4.84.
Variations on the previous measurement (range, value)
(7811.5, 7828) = 4.94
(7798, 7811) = 4.9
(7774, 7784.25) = 4.83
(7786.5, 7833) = 4.88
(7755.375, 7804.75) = 4.85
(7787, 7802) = 4.85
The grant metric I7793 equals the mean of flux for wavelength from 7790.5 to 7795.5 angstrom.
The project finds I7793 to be 4.79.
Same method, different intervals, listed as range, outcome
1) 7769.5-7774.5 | 4.99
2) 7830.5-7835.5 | 4.77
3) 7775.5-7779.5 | 4.9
